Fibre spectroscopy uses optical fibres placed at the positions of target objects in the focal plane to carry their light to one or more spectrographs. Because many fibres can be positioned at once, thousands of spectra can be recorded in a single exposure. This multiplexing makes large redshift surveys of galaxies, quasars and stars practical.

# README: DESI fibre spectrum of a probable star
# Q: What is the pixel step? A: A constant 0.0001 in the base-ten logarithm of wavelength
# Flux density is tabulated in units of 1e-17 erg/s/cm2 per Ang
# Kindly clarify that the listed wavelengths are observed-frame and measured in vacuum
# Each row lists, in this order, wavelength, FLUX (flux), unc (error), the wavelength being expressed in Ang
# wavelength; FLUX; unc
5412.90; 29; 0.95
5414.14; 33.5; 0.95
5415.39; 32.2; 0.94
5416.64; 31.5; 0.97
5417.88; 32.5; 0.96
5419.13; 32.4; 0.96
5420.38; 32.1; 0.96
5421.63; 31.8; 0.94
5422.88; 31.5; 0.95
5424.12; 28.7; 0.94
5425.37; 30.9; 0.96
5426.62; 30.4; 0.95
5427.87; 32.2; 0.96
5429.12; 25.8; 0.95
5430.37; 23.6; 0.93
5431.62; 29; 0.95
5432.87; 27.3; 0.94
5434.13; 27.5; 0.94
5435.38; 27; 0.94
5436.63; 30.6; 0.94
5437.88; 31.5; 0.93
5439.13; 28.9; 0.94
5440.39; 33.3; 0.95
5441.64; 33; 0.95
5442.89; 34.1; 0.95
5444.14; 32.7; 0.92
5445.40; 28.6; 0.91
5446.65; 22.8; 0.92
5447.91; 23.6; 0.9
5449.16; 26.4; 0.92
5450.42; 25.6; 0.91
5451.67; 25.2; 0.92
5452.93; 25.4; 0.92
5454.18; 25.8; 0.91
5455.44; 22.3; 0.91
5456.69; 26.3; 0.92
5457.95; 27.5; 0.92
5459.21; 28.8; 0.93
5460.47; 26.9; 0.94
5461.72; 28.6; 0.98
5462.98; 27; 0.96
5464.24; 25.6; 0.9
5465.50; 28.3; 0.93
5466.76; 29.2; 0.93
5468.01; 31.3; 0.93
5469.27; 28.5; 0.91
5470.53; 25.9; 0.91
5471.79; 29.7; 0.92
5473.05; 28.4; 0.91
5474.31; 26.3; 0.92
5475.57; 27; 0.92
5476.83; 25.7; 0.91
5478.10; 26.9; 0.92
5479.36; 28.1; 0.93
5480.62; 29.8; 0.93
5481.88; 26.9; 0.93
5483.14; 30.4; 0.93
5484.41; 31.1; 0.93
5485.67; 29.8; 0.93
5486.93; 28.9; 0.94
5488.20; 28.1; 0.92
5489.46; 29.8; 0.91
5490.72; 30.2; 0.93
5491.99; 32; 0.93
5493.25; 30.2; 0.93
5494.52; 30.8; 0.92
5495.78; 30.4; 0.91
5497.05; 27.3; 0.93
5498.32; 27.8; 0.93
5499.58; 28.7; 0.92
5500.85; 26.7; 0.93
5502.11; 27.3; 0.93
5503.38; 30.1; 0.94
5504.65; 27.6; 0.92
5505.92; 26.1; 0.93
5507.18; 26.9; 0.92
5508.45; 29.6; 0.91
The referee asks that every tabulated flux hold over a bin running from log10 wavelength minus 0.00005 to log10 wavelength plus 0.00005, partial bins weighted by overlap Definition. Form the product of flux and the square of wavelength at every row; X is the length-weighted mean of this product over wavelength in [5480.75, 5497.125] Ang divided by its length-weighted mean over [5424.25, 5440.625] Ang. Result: 1.0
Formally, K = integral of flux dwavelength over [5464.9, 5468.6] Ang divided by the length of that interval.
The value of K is 29.7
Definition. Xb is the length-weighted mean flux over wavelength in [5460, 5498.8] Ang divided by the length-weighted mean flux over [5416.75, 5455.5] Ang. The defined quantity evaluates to 0.99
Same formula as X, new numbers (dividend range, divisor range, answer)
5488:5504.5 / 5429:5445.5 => 1.01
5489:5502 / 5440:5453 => 1.06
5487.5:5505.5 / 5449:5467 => 1.11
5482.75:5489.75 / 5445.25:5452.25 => 1.19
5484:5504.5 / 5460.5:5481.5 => 1.06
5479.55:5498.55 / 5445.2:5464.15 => 1.15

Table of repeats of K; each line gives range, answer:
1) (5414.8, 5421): 32.1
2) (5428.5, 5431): 24.7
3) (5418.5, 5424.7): 31.3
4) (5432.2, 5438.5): 28.8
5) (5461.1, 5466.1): 27.3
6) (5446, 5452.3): 24.7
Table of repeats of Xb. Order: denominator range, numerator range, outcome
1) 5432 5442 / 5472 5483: 0.93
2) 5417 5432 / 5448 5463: 0.87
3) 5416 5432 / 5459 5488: 0.93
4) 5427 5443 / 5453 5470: 0.93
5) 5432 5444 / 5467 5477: 0.92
